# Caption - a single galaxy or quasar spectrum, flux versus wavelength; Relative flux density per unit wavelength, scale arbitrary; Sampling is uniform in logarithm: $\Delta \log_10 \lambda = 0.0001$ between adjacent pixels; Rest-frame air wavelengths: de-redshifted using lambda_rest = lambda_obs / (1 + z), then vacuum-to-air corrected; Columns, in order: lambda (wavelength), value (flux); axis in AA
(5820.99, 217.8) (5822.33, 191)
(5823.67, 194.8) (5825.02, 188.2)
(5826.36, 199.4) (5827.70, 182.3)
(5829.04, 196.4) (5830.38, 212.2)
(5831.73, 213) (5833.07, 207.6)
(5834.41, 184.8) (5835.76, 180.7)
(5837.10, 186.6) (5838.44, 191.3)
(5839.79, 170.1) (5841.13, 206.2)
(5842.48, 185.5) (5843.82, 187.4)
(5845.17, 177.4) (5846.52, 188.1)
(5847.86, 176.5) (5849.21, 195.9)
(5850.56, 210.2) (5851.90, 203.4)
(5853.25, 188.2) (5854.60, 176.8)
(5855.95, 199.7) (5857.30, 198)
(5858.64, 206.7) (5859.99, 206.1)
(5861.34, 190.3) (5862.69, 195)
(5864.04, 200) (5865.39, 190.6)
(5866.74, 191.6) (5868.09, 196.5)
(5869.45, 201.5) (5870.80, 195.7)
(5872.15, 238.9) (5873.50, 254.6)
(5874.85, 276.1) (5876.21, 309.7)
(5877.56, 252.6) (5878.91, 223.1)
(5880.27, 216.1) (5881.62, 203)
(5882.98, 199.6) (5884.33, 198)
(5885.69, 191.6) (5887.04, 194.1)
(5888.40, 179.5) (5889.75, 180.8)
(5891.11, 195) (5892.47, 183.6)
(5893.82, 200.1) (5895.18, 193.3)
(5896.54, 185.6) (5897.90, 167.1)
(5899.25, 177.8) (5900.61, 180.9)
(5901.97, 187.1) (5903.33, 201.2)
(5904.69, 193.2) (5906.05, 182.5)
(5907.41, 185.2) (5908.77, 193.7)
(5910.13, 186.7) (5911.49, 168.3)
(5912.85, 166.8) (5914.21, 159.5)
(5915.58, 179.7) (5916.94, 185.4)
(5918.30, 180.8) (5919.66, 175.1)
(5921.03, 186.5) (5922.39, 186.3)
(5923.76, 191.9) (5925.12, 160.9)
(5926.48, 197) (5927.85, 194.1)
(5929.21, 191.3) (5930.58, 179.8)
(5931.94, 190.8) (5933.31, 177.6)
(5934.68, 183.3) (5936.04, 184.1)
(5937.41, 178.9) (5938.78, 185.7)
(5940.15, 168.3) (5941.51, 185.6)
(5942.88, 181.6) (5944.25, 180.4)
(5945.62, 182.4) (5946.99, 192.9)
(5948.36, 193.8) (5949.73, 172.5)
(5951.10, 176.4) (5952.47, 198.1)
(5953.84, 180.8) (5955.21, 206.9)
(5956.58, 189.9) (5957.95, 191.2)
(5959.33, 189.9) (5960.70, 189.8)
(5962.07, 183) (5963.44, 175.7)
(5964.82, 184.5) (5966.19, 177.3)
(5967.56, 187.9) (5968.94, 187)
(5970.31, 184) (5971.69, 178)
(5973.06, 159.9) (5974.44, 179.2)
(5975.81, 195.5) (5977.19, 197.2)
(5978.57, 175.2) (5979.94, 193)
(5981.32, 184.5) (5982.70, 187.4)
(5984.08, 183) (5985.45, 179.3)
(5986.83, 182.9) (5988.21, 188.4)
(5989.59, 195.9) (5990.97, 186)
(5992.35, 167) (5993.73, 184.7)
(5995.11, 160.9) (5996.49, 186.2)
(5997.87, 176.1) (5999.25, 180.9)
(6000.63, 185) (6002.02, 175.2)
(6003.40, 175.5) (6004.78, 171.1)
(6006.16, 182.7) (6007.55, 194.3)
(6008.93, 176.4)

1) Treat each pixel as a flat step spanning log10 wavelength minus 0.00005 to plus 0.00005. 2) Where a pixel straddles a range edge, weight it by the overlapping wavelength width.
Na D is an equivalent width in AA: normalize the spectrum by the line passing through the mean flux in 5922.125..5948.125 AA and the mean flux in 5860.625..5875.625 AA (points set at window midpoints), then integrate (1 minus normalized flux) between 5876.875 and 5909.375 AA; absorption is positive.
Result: 1.21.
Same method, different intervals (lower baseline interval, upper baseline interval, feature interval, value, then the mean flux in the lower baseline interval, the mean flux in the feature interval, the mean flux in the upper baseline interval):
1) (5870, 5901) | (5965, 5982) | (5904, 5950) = 3.31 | 209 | 183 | 183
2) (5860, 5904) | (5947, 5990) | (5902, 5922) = 1.62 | 205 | 182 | 185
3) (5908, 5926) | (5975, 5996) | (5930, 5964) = -0.69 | 179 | 185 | 184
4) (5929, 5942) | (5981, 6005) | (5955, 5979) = -0.45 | 182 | 185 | 181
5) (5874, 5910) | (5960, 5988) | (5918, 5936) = 0.90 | 202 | 184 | 183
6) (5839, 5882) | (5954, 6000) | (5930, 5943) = 0.69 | 207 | 182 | 184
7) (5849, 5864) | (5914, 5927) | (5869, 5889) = -3.22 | 198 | 223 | 181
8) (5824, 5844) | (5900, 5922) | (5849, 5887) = -4.63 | 193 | 211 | 182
